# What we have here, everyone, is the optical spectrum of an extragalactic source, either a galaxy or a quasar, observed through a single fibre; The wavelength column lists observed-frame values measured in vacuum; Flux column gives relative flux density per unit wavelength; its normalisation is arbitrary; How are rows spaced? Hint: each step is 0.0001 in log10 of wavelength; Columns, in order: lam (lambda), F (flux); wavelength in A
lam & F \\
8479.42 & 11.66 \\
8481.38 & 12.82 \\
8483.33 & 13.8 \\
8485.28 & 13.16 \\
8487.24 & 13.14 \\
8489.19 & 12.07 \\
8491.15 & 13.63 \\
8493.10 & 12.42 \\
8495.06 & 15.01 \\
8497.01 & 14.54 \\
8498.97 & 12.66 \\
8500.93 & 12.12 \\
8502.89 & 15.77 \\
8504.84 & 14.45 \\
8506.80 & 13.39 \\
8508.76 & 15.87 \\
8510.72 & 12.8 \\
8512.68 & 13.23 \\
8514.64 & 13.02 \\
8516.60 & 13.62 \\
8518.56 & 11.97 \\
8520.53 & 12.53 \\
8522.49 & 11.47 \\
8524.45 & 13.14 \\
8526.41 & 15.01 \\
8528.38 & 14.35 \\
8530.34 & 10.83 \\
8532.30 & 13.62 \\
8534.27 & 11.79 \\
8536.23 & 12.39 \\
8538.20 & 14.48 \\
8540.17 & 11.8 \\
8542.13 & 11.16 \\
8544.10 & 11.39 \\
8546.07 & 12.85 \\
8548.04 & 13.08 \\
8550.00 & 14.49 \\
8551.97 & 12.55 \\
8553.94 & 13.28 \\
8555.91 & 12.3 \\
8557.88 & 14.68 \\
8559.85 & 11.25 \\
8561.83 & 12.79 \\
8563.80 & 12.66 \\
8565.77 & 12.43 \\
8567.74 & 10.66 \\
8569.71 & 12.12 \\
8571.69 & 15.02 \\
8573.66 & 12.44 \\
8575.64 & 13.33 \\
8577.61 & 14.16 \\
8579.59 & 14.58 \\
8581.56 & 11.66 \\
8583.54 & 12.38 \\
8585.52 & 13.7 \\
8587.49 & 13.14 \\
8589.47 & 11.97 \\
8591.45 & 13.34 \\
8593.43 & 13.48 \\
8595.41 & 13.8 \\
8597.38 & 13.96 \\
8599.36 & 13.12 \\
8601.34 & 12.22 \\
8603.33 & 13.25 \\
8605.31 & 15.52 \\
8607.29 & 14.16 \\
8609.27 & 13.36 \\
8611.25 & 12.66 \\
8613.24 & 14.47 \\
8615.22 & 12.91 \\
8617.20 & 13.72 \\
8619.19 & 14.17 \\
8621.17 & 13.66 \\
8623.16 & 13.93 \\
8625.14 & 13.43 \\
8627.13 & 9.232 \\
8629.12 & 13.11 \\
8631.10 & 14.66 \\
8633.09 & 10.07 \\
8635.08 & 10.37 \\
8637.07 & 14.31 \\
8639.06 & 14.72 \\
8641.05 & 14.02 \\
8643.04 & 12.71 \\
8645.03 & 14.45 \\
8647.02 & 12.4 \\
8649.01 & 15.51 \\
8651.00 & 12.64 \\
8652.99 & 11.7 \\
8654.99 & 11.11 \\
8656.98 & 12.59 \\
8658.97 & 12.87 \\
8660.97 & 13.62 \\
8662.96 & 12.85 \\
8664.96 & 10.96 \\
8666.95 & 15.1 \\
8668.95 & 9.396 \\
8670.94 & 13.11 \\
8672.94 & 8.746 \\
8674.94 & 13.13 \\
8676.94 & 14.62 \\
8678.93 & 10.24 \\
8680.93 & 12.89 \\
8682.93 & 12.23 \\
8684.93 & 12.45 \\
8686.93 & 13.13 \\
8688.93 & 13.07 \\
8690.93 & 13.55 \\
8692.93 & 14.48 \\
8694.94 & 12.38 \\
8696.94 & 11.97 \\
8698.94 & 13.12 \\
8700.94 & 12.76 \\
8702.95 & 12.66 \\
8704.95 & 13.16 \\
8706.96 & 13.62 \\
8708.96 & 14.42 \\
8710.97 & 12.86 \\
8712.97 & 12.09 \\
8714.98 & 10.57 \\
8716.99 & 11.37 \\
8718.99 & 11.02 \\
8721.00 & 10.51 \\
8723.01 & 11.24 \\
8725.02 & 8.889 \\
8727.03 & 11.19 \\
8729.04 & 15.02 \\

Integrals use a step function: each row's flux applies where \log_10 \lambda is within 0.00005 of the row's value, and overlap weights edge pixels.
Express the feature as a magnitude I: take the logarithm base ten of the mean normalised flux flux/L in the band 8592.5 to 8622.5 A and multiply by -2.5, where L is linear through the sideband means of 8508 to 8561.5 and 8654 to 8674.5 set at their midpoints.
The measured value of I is -0.10 mag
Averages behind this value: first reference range 12.9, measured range 13.6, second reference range 12.1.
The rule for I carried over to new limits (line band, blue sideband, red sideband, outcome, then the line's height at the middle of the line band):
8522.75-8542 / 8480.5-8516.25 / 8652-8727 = 0.035 mag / 13.3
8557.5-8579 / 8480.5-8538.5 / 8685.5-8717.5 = 0.026 mag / 13.2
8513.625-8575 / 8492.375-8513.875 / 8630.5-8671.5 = 0.067 mag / 13.6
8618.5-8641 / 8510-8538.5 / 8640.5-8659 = 0.006 mag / 13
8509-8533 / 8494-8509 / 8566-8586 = 0.063 mag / 13.8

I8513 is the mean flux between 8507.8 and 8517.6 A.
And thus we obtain 13.7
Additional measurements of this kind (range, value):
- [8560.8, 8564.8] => 12.7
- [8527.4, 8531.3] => 12.6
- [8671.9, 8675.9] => 10.9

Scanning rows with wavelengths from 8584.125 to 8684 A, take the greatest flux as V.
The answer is 15.52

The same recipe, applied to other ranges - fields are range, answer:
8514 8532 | 15.01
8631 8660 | 15.51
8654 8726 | 15.1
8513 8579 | 15.02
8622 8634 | 14.66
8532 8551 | 14.49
